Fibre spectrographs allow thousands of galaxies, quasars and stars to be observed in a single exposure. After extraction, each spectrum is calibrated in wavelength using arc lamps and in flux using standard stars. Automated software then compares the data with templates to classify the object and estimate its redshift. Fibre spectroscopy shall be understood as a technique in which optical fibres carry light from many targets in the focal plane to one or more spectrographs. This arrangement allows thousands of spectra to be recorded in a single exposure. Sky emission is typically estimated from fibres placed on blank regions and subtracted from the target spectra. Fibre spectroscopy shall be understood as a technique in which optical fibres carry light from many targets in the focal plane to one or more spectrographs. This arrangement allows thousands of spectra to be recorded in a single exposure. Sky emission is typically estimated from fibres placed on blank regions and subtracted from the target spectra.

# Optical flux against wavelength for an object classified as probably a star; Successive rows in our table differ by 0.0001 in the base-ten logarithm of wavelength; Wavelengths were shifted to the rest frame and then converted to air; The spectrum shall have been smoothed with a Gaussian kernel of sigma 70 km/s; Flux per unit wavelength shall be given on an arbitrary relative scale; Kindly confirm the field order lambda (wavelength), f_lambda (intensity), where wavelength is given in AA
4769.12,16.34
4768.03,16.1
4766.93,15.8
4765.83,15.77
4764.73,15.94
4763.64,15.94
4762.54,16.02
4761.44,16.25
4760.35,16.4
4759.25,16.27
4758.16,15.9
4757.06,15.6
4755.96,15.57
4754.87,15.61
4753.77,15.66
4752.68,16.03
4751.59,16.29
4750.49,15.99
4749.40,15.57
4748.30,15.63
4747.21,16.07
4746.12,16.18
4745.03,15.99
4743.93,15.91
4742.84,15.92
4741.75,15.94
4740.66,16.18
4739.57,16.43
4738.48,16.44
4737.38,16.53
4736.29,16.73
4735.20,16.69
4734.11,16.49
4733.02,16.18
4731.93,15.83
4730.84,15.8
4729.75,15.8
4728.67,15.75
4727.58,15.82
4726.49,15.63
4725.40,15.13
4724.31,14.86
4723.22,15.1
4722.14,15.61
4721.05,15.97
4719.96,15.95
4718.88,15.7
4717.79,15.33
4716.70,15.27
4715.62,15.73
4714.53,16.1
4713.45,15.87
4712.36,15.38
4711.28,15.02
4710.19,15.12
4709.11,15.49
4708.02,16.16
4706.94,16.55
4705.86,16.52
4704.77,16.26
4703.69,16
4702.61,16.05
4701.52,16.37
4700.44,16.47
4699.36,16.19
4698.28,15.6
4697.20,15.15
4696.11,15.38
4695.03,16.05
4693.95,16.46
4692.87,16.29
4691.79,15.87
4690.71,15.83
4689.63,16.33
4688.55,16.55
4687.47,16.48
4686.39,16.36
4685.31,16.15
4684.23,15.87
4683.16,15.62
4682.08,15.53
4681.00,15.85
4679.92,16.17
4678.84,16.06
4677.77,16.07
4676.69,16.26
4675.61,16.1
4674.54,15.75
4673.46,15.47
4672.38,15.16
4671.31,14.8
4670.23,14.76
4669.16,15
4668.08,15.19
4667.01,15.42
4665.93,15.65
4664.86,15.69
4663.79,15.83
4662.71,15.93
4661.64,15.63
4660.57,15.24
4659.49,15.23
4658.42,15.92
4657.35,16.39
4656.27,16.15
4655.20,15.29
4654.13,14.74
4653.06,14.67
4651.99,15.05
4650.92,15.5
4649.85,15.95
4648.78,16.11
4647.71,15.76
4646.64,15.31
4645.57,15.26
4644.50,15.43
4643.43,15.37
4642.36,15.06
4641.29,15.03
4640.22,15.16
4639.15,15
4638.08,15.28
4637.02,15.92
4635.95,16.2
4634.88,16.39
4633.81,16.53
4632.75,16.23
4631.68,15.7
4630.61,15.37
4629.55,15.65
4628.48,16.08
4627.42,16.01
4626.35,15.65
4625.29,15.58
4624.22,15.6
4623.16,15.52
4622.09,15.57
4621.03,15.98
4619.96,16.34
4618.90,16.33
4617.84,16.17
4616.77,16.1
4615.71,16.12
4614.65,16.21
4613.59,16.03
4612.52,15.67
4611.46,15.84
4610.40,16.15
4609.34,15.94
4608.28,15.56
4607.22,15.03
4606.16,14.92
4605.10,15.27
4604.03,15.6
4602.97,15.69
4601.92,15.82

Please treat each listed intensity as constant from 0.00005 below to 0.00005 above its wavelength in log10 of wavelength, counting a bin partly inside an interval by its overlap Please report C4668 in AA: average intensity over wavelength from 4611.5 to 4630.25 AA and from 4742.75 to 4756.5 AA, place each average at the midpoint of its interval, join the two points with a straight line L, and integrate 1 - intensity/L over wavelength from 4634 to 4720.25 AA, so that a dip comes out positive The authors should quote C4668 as 1.0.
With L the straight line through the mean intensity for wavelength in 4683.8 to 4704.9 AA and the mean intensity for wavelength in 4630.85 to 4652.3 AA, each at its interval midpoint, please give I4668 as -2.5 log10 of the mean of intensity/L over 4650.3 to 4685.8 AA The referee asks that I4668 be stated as 0.02 mag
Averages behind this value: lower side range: 15.6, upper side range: 16.1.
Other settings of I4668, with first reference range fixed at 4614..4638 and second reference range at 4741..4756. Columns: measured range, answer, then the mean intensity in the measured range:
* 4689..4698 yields 0.001 mag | 15.9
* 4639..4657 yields 0.041 mag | 15.4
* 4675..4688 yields -0.008 mag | 16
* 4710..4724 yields 0.025 mag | 15.5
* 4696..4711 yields -0.001 mag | 15.9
